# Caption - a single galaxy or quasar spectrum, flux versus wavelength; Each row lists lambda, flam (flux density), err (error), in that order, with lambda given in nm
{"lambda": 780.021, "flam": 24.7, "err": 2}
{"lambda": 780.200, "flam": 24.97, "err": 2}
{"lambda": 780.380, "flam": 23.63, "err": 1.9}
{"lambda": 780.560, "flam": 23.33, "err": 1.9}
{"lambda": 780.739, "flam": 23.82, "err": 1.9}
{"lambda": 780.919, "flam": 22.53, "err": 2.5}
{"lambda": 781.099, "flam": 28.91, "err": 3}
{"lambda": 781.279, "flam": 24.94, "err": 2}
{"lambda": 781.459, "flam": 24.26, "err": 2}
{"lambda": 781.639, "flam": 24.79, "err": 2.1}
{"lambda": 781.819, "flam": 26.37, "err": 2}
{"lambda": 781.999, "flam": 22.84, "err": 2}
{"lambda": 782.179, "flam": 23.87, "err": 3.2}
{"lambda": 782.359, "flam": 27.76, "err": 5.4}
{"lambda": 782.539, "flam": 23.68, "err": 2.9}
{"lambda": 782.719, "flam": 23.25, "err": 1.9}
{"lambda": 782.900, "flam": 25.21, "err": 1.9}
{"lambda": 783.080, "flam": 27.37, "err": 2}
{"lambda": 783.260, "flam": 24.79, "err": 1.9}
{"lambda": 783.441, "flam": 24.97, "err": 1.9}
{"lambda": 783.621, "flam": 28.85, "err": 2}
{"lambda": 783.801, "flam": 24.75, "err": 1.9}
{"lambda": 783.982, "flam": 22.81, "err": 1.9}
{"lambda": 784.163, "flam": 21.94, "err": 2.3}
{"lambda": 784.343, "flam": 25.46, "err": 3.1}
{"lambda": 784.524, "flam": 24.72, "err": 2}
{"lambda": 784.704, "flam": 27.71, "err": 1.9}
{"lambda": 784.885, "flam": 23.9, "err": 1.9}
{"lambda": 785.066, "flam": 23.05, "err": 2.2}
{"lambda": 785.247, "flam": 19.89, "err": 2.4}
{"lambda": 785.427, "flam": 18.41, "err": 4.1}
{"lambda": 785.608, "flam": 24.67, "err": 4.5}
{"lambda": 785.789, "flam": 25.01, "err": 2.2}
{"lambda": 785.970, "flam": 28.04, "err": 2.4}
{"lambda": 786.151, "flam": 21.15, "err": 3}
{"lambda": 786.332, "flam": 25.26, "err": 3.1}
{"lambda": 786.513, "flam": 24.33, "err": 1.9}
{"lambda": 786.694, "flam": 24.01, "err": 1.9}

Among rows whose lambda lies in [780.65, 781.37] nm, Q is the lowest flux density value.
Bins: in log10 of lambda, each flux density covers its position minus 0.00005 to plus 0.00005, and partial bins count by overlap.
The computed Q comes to 22.53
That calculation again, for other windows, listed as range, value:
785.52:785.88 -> 24.67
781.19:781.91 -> 24.26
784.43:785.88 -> 18.41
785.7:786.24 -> 21.15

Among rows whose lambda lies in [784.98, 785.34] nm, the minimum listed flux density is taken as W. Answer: 19.89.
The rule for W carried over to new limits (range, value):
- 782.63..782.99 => 23.25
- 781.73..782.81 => 22.84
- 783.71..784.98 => 21.94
